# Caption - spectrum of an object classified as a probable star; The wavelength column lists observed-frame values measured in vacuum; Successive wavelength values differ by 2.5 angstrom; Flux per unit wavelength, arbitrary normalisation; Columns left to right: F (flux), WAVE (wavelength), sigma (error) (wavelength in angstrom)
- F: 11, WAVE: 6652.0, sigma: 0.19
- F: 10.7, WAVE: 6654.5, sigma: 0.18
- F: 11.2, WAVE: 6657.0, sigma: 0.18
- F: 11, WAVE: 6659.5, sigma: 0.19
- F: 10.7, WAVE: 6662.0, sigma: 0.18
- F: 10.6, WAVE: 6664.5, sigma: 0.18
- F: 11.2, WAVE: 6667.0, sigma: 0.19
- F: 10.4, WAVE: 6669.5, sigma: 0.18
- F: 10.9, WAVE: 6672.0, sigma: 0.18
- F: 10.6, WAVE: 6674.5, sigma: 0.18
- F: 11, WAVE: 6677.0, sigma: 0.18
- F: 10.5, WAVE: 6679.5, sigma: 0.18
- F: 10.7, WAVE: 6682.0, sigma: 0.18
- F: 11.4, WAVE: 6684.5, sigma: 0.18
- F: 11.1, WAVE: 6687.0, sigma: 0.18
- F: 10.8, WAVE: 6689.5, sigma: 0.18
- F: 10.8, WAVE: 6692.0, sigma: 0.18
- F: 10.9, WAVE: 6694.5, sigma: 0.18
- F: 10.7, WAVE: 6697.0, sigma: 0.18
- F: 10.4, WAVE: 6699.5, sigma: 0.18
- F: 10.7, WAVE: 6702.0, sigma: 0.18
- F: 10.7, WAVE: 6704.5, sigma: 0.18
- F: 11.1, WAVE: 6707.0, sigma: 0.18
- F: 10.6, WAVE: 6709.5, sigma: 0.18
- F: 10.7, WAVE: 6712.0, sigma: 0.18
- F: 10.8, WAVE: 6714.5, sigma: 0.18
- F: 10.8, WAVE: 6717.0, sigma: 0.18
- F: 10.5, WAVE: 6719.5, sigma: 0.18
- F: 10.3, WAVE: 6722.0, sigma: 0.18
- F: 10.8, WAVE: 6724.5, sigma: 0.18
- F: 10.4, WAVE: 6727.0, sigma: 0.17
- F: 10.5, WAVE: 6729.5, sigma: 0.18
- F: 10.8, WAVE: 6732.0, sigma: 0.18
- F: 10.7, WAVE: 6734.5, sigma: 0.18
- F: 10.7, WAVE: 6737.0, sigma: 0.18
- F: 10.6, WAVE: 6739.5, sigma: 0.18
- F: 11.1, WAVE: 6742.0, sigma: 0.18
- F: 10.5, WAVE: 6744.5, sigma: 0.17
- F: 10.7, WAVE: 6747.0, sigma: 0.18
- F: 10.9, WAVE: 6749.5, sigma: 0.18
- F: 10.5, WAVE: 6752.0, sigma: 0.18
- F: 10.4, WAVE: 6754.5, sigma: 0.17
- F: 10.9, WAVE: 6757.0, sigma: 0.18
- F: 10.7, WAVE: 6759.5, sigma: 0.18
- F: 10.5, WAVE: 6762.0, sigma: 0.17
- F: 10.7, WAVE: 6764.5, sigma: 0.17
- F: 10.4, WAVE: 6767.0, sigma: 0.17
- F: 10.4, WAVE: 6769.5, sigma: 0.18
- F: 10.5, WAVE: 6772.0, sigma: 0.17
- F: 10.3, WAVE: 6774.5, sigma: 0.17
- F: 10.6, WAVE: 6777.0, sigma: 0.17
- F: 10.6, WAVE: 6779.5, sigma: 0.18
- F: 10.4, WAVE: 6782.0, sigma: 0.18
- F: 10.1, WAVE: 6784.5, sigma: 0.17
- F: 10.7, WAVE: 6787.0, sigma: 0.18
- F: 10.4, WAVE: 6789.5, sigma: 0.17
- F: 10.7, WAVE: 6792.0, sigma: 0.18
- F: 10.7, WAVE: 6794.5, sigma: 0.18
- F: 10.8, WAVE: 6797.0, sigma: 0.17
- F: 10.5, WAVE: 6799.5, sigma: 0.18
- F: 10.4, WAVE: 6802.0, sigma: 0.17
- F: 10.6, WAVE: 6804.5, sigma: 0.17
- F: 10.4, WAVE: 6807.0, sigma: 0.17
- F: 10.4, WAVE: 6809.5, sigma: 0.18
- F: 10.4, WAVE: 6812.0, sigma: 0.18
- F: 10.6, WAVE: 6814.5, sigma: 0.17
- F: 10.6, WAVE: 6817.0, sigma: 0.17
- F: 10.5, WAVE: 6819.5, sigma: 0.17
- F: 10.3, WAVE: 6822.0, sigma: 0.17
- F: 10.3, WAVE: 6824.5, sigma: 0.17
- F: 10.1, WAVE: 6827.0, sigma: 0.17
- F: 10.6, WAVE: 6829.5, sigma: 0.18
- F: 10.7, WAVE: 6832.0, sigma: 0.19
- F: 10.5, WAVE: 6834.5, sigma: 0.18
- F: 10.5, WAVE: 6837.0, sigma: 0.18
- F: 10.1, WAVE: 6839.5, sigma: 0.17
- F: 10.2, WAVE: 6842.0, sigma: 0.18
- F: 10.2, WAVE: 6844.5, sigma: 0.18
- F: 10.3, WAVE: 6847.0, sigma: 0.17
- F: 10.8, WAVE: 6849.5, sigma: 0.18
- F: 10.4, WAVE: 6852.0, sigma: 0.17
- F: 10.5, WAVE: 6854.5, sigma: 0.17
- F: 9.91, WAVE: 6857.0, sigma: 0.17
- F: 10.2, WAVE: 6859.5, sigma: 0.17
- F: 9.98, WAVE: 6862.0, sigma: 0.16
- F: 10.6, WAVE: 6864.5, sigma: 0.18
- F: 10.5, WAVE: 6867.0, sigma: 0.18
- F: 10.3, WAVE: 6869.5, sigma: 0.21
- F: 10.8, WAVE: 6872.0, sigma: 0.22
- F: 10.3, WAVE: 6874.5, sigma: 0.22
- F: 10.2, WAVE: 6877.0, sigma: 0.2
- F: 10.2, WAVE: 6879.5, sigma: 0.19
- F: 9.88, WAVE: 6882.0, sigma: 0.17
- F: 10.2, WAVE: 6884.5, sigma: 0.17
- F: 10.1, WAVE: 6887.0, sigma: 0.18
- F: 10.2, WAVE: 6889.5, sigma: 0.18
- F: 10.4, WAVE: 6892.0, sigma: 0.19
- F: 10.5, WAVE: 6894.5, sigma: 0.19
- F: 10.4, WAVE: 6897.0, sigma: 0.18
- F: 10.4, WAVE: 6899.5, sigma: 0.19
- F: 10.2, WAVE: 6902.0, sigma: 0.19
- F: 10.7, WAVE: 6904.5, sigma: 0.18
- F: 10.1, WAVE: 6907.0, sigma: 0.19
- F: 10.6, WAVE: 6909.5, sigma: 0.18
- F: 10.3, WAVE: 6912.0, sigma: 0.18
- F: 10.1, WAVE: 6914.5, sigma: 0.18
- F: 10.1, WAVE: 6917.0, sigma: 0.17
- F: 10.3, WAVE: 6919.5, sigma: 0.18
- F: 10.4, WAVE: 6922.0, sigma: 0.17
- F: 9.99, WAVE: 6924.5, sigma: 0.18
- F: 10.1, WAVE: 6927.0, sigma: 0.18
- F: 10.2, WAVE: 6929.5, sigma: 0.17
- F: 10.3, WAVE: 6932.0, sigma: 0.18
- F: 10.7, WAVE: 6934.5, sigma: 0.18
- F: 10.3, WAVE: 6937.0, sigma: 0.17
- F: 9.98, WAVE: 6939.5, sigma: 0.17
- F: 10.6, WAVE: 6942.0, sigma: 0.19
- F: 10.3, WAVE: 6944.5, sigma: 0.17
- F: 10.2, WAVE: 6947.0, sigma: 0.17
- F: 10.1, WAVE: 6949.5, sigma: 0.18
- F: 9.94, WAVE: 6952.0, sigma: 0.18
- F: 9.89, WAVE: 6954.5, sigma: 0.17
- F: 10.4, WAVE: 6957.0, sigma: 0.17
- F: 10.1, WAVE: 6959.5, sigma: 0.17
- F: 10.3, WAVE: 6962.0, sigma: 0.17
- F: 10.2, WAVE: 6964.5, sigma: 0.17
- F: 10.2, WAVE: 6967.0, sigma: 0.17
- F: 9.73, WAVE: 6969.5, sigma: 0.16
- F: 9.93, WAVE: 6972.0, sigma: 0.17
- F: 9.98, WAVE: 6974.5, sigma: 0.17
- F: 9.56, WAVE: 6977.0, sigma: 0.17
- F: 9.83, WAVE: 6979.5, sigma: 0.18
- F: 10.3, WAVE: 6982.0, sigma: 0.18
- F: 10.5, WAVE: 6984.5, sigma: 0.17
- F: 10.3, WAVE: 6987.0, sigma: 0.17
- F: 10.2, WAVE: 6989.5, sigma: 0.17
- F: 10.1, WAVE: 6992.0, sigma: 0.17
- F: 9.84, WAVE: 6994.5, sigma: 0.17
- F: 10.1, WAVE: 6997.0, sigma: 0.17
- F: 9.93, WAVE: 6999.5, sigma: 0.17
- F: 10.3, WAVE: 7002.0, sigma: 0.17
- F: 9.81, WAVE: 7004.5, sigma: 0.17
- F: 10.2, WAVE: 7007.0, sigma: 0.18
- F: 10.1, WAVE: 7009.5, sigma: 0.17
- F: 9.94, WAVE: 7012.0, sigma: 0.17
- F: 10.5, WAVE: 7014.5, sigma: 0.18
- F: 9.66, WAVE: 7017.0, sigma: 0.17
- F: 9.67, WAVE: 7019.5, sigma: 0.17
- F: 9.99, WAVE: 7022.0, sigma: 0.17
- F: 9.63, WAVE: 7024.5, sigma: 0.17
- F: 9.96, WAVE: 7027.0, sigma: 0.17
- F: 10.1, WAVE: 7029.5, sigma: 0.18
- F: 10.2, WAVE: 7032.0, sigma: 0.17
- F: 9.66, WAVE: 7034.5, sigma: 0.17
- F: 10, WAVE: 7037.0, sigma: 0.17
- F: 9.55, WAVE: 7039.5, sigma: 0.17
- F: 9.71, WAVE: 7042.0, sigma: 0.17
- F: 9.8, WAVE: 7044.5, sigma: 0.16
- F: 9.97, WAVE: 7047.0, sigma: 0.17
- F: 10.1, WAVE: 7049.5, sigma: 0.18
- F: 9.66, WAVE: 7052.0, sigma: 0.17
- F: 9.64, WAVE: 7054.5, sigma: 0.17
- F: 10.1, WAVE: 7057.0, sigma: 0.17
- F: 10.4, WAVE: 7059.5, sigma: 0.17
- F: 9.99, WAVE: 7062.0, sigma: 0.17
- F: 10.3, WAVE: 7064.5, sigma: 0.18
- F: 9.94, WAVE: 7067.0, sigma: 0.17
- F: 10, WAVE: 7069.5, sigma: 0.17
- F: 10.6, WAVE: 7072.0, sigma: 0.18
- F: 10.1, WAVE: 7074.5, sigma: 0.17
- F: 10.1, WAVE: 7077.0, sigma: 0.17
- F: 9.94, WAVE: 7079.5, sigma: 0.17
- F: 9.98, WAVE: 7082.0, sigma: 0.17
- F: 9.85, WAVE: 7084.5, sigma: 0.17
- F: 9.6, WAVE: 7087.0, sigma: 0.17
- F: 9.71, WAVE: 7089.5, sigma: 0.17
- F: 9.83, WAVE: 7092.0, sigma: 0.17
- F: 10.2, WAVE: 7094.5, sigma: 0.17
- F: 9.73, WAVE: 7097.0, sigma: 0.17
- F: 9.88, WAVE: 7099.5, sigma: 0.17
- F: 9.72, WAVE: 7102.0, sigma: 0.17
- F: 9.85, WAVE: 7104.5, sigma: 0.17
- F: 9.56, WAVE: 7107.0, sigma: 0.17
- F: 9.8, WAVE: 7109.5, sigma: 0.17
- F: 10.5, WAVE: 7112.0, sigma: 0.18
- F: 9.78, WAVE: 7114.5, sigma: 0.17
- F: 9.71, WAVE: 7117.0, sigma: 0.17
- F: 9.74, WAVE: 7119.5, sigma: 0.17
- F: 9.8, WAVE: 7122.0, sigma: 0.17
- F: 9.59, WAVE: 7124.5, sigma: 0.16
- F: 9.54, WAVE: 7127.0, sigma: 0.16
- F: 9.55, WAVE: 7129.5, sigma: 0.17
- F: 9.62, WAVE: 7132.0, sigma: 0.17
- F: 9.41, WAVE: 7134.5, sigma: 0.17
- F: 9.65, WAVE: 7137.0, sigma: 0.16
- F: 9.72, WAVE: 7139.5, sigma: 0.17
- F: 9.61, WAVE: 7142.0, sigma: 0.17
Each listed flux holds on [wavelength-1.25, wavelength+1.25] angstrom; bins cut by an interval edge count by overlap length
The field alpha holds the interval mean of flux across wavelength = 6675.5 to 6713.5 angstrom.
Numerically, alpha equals 10.8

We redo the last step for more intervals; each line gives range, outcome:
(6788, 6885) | 10.4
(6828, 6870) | 10.4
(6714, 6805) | 10.6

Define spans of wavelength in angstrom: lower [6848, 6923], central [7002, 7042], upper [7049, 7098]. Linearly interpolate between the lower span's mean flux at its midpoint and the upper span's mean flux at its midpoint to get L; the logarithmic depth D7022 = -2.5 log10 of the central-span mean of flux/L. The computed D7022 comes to 0.02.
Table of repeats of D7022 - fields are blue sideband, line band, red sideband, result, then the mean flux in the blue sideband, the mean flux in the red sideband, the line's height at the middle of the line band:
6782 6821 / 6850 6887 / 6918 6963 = 0.01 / 10.5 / 10.2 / 10.4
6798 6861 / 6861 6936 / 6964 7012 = -0.01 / 10.4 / 10.1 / 10.2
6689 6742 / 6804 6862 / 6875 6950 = 0.01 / 10.7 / 10.3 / 10.4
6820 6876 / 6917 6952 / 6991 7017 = -0.01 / 10.4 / 10.1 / 10.2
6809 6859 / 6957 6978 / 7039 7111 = 0.01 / 10.4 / 9.92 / 10.1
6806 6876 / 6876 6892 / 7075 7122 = 0.02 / 10.4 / 9.86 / 10.3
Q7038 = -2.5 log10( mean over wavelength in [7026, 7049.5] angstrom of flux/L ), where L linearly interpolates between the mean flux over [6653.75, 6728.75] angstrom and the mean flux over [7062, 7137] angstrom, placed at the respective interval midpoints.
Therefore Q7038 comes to 0.011 mag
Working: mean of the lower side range 10.8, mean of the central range 9.89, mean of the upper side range 9.86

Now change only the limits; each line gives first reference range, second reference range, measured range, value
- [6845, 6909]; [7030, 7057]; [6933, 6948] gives -0.02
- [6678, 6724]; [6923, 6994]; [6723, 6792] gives 0.00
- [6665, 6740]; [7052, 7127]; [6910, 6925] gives 0.01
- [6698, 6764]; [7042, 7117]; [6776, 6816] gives 0.00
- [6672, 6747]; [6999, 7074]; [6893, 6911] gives -0.01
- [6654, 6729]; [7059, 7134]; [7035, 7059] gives 0.02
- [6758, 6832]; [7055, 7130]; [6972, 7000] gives 0.01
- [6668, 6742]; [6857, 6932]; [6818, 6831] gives 0.01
